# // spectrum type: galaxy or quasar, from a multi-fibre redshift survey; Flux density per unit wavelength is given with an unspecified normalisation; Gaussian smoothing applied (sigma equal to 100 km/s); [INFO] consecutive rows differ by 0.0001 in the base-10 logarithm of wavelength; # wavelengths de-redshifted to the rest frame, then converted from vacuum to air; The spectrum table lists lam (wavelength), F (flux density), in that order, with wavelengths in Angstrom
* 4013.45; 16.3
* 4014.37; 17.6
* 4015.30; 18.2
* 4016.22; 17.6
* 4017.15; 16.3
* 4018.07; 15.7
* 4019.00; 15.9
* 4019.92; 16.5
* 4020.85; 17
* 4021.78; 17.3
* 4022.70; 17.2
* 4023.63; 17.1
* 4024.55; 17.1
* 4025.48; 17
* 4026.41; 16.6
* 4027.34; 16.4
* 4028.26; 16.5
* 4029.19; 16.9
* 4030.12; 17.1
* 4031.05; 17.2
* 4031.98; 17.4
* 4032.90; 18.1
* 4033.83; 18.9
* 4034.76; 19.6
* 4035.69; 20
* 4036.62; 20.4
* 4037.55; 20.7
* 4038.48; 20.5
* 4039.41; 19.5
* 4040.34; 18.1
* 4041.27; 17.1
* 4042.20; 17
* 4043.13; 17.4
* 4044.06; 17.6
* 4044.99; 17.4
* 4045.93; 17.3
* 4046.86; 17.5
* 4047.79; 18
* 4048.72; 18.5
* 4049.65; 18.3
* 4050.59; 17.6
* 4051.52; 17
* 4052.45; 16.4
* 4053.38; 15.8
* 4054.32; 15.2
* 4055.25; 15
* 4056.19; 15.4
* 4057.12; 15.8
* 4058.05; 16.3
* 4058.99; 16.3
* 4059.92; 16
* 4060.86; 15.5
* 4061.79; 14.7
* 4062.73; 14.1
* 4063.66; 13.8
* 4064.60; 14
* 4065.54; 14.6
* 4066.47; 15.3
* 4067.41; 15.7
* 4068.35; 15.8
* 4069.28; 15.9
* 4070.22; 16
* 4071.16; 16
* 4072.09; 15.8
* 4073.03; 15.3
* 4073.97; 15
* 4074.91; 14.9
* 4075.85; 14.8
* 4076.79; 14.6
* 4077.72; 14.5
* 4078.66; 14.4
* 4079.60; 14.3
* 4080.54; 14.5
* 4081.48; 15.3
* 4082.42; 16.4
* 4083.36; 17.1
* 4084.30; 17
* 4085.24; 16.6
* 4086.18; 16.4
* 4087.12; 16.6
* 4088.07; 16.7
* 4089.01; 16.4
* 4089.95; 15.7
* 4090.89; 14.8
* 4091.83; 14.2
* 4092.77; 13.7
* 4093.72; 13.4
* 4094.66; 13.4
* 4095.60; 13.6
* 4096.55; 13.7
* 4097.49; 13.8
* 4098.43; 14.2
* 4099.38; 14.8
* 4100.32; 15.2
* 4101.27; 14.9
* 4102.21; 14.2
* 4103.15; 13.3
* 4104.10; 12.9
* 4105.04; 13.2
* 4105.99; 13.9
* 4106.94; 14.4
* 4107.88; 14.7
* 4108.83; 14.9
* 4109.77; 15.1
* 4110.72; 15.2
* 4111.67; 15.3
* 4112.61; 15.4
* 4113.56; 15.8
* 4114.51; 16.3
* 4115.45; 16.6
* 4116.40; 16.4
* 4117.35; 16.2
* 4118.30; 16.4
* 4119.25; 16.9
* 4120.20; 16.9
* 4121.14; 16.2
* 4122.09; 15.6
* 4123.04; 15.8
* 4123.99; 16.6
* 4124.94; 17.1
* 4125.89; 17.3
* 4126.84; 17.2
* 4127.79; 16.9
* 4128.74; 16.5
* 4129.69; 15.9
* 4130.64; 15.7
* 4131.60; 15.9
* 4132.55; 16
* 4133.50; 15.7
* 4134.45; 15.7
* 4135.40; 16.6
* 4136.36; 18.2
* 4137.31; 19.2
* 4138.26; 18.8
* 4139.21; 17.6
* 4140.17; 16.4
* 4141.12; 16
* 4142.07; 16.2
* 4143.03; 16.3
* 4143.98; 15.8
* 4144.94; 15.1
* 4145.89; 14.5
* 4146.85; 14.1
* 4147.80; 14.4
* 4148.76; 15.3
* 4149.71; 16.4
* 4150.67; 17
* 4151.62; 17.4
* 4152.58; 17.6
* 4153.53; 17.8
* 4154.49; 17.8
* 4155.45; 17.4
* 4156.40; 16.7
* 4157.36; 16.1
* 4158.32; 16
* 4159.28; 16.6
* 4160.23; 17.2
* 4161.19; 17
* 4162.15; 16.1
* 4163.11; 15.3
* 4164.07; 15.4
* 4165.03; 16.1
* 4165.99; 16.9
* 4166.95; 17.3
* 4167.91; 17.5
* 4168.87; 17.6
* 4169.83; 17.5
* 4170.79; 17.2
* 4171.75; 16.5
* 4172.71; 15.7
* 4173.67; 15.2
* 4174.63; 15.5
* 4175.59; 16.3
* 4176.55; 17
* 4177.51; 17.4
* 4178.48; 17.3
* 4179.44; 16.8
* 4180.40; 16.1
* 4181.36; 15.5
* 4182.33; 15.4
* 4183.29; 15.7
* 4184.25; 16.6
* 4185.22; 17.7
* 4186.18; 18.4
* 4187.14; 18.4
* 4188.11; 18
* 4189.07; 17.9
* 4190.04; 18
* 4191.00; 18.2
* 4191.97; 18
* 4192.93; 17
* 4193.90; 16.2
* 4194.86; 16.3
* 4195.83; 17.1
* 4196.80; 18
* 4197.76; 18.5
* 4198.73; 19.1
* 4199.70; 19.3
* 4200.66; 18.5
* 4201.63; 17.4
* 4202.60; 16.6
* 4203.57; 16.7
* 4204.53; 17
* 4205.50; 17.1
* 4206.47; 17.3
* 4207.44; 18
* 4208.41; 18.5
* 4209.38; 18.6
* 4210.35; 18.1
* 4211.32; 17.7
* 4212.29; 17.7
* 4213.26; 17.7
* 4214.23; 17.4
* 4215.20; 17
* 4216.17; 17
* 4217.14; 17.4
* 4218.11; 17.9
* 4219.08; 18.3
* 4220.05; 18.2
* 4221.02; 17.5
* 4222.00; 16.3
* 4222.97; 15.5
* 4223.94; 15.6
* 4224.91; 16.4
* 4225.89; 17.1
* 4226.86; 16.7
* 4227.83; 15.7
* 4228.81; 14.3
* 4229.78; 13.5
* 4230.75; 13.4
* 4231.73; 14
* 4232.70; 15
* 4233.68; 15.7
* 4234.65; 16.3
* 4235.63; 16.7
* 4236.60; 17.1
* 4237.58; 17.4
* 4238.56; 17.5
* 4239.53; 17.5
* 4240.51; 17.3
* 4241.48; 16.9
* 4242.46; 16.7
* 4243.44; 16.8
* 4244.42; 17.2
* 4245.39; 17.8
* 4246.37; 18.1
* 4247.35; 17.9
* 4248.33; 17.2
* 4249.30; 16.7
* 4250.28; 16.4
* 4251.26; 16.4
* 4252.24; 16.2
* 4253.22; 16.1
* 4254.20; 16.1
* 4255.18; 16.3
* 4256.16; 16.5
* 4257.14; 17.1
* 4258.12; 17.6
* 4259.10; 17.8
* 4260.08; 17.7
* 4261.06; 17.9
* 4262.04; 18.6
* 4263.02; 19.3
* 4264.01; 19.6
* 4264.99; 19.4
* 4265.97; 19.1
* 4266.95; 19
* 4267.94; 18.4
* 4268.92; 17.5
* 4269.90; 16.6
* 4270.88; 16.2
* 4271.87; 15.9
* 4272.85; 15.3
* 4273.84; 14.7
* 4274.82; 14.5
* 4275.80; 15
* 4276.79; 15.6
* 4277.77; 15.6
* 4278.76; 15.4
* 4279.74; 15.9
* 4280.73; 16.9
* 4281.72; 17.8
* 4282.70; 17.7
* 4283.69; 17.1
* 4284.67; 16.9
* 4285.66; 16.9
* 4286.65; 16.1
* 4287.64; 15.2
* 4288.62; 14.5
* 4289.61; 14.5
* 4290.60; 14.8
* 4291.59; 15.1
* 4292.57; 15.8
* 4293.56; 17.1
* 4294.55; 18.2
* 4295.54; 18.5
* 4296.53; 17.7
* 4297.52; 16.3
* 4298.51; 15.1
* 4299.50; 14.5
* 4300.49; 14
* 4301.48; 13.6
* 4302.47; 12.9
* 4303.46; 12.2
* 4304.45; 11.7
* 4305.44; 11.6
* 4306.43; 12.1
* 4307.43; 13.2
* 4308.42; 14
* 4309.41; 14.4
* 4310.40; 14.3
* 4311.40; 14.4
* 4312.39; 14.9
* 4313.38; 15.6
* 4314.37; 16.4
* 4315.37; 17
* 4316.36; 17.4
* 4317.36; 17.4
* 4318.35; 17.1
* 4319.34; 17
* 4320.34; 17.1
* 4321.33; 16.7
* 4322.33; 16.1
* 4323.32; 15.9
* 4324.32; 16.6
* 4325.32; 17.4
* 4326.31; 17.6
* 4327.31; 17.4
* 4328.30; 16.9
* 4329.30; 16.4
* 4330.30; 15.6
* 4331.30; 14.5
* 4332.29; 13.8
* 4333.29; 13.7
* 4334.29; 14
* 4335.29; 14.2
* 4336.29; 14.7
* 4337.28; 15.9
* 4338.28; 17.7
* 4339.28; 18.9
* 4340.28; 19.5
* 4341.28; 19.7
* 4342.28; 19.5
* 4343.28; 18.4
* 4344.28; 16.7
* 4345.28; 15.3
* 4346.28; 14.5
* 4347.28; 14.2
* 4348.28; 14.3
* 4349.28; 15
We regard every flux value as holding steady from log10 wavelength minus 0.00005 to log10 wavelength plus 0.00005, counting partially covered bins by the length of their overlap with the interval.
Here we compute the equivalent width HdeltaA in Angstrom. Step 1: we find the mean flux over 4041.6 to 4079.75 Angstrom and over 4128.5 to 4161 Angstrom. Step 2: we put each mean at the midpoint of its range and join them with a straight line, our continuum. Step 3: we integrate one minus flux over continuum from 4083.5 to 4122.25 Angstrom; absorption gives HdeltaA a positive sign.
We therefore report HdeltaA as 2.45 Angstrom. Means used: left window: 15.9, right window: 16.5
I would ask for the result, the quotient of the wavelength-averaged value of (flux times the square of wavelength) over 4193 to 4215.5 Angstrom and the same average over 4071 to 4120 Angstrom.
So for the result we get 1.23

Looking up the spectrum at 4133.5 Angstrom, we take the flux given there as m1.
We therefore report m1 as 15.7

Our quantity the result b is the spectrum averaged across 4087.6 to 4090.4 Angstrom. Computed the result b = 16.3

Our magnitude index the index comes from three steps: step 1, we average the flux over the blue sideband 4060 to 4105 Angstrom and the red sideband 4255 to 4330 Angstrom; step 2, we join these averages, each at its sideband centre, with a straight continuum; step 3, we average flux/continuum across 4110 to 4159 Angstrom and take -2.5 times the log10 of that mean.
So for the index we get -0.08 mag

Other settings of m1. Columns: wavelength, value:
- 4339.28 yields 18.9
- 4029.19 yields 16.9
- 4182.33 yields 15.4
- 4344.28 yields 16.7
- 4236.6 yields 17.1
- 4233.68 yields 15.7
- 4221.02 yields 17.5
